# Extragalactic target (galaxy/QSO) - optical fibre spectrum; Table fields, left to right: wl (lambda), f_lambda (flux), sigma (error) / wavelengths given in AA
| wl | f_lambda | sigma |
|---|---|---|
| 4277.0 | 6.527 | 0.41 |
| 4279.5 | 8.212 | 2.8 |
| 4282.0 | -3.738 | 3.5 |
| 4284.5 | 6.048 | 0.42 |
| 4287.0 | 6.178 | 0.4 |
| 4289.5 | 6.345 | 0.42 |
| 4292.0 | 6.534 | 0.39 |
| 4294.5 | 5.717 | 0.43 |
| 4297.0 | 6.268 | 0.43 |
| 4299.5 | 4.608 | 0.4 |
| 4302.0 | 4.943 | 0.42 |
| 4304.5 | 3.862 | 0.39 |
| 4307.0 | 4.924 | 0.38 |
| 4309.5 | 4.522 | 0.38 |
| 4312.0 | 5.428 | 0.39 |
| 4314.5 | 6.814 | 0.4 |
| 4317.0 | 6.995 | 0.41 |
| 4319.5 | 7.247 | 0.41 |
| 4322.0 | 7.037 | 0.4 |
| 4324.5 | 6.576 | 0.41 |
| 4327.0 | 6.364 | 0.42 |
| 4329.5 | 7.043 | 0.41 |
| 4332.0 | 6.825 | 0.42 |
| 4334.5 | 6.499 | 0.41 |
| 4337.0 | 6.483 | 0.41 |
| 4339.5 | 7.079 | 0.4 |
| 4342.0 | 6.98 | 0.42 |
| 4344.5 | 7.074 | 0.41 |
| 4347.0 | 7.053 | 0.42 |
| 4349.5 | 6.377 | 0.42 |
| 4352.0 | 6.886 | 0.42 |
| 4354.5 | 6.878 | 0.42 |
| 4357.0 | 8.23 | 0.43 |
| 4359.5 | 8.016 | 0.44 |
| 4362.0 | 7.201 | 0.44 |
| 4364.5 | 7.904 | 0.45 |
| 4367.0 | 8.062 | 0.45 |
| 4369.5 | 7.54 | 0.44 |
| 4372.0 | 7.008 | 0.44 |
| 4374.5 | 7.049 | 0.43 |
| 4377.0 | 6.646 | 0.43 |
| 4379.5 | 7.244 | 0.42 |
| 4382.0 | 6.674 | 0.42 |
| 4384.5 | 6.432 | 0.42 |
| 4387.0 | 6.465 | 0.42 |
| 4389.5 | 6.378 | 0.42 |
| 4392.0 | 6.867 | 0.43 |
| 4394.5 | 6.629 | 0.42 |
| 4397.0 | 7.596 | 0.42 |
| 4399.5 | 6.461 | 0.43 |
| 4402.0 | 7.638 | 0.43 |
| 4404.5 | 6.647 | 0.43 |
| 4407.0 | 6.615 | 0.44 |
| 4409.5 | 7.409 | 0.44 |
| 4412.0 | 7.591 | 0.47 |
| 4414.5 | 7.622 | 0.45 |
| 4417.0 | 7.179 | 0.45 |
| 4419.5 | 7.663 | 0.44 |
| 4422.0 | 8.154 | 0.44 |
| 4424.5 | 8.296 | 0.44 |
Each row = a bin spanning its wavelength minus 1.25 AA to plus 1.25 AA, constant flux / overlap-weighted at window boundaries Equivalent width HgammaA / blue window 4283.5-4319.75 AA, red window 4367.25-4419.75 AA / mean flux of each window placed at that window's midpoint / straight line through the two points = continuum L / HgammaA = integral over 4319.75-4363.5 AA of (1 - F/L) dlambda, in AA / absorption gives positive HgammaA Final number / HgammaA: -4.9 AA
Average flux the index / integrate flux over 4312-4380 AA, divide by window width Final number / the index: 7.05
